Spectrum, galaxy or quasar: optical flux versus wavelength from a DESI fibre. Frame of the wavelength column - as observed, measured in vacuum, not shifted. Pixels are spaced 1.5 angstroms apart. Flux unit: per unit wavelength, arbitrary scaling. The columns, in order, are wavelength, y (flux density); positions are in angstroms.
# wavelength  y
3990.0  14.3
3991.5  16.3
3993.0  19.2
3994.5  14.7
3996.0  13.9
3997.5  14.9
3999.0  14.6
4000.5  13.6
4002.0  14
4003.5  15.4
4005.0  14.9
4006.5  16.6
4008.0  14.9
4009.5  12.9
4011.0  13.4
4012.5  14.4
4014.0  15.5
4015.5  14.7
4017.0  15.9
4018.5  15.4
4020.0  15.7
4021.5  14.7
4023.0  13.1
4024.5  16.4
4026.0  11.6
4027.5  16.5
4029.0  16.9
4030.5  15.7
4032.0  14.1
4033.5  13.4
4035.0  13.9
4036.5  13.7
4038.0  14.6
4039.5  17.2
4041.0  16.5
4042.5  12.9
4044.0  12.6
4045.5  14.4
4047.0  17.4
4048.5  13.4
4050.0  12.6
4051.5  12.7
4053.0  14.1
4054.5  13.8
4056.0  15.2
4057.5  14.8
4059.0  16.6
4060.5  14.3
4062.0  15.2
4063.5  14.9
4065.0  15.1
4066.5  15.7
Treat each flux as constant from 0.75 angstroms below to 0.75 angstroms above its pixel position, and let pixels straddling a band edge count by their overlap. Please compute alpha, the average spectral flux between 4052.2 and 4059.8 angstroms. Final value 14.9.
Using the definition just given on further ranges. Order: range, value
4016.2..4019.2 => 15.6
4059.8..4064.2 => 14.8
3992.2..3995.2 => 17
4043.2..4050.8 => 14.1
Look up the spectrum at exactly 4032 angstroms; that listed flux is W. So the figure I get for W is 14.1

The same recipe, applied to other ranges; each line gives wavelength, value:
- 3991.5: 16.3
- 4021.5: 14.7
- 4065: 15.1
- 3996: 13.9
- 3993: 19.2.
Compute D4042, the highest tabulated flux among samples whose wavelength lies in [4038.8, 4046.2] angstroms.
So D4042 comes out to 17.2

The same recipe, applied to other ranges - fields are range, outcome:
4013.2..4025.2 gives 16.4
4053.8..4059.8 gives 16.6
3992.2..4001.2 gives 19.2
